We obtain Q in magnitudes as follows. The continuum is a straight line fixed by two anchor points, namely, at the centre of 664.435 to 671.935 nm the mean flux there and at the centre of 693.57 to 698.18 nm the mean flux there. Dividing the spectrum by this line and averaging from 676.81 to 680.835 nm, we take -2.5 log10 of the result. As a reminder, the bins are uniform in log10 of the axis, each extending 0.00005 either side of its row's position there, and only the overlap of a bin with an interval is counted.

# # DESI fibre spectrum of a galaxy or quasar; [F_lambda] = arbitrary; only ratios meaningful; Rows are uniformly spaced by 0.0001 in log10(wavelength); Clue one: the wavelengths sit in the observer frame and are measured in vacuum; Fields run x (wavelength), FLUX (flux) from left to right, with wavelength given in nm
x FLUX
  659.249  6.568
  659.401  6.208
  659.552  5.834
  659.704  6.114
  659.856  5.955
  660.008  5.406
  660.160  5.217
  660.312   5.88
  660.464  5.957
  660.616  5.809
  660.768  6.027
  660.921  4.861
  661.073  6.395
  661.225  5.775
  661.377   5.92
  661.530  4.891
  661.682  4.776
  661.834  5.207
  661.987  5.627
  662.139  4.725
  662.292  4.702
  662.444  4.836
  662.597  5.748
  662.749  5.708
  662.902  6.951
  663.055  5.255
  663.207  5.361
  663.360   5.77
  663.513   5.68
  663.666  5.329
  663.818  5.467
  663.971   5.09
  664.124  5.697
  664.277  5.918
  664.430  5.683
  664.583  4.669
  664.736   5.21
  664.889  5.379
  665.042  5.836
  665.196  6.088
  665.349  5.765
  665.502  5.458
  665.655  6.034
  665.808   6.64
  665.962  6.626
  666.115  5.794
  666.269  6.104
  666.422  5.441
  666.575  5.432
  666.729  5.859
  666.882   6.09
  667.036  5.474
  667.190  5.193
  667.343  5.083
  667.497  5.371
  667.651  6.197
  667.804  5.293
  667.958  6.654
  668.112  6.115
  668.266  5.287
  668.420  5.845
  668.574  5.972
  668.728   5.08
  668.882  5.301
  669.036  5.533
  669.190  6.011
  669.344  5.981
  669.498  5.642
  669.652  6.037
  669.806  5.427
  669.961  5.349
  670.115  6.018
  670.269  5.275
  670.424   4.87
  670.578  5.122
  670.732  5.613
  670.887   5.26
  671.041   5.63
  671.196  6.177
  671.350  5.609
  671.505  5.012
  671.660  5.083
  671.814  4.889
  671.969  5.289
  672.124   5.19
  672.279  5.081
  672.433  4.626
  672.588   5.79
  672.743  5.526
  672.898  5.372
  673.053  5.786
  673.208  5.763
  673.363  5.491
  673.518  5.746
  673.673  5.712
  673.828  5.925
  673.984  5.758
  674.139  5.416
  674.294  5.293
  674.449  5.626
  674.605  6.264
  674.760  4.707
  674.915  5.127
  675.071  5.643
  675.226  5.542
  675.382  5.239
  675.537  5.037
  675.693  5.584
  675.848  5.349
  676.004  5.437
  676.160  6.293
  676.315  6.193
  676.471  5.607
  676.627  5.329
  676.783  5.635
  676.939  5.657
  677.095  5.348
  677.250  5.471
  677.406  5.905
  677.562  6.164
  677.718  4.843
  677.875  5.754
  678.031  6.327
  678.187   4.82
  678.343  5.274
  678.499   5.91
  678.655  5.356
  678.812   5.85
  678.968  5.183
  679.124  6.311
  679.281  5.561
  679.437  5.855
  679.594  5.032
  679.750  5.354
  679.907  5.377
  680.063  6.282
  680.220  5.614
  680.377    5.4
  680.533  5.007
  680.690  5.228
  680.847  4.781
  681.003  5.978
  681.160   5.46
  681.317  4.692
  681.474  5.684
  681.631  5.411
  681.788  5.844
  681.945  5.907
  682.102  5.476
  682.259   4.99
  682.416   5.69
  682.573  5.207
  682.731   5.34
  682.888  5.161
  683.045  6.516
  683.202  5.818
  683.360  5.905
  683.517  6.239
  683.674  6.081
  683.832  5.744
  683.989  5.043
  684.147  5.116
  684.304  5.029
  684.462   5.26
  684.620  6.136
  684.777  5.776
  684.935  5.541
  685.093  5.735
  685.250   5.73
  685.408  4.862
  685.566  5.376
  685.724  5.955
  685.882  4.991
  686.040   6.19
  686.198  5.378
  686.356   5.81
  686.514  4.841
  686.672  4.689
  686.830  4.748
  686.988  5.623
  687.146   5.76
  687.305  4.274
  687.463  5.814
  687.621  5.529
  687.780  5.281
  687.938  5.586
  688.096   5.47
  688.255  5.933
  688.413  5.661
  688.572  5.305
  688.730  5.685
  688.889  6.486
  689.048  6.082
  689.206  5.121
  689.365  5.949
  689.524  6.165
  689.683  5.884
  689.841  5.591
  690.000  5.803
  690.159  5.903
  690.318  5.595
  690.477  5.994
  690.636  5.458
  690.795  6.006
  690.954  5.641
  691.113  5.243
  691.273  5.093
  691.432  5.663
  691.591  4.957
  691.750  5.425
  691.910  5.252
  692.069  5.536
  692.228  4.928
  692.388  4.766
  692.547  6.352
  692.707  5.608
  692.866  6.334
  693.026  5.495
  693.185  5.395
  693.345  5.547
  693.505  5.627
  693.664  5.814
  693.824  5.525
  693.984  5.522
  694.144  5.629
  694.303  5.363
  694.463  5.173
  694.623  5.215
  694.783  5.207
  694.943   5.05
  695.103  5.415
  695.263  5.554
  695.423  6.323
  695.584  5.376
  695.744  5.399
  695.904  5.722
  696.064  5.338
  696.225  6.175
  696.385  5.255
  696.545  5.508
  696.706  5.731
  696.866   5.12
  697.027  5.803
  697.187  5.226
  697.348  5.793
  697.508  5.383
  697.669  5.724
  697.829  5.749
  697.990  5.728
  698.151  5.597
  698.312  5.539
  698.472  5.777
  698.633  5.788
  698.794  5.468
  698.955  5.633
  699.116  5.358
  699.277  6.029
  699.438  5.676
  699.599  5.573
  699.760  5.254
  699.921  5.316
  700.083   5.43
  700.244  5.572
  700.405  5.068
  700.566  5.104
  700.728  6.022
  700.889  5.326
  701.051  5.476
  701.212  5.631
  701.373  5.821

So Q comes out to 0.01 mag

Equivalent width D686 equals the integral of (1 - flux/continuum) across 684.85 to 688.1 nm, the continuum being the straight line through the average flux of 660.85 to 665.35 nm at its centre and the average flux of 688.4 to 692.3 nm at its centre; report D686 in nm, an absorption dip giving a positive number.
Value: 0.12 nm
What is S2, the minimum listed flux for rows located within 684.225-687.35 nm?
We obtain 4.274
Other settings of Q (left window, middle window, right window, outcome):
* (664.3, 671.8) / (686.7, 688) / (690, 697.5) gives 0.05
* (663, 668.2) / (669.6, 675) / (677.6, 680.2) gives 0.03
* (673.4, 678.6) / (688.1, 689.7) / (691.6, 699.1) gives -0.05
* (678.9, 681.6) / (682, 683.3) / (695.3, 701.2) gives -0.01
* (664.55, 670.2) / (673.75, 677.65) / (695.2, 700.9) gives 0.02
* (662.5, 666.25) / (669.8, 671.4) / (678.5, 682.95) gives 0.03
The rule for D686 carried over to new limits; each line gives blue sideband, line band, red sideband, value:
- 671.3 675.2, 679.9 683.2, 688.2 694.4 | 0.02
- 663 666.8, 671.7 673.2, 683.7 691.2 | 0.09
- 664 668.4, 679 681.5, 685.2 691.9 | 0.06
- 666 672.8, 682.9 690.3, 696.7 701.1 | -0.07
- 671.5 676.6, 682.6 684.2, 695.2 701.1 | -0.05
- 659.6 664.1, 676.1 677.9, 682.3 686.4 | -0.03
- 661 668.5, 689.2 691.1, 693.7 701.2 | -0.08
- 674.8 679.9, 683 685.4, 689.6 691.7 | -0.04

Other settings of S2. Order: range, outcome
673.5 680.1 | 4.707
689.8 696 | 4.766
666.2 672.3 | 4.87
